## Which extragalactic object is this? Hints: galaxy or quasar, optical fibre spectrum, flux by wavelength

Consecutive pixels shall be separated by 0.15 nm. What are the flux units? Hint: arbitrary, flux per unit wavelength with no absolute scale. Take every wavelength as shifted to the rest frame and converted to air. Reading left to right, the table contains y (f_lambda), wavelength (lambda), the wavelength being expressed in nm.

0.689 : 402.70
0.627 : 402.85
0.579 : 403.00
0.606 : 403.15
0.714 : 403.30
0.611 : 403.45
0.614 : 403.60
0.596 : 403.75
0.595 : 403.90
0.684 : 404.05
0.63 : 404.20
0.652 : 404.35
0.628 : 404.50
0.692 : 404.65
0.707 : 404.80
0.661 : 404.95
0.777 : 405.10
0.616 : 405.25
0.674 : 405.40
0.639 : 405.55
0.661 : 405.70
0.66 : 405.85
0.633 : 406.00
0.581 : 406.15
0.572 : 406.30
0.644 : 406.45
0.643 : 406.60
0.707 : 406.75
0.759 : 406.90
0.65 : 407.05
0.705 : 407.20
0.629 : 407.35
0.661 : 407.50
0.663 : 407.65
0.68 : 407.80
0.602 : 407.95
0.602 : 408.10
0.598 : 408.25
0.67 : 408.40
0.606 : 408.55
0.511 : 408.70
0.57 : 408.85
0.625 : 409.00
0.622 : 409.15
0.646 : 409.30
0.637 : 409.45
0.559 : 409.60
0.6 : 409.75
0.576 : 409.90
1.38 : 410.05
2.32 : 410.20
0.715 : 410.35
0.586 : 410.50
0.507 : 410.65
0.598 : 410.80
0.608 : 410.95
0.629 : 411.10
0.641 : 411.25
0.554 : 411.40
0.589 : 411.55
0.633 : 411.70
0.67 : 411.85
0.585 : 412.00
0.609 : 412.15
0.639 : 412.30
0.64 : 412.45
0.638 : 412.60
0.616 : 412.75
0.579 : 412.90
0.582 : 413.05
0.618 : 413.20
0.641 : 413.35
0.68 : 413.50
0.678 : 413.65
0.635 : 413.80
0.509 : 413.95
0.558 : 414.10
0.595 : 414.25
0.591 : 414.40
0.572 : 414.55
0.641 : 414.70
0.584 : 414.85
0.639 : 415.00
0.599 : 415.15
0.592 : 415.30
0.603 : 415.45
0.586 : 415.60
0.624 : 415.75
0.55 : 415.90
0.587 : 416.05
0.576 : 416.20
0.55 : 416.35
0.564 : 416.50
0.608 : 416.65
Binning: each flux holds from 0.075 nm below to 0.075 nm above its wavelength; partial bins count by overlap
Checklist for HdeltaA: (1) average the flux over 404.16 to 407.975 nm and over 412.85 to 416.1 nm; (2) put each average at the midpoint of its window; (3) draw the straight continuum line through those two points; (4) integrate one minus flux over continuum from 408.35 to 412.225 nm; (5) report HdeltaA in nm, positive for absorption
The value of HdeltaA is -0.437 nm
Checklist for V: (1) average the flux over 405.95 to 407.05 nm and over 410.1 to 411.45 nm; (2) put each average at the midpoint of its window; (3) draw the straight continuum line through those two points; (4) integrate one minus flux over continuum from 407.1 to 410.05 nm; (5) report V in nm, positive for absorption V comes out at 0.36 nm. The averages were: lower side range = 0.649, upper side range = 0.811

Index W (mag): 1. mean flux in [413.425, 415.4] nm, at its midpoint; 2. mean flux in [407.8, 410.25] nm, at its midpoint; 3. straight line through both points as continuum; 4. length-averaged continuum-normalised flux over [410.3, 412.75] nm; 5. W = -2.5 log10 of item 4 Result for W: 0.11 mag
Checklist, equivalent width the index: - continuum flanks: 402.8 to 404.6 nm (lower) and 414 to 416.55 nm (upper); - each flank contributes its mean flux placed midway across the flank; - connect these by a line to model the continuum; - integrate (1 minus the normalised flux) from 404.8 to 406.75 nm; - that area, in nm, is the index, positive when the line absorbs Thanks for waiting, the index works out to -0.093 nm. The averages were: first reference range 0.629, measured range 0.651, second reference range 0.588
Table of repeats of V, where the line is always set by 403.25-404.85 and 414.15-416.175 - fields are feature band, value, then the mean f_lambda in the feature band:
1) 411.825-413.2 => -0.02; 0.616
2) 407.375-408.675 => 0.00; 0.63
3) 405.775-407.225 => -0.04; 0.654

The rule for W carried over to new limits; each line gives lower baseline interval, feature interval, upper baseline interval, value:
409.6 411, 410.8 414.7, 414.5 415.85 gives 0.19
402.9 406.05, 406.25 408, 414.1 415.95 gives -0.04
